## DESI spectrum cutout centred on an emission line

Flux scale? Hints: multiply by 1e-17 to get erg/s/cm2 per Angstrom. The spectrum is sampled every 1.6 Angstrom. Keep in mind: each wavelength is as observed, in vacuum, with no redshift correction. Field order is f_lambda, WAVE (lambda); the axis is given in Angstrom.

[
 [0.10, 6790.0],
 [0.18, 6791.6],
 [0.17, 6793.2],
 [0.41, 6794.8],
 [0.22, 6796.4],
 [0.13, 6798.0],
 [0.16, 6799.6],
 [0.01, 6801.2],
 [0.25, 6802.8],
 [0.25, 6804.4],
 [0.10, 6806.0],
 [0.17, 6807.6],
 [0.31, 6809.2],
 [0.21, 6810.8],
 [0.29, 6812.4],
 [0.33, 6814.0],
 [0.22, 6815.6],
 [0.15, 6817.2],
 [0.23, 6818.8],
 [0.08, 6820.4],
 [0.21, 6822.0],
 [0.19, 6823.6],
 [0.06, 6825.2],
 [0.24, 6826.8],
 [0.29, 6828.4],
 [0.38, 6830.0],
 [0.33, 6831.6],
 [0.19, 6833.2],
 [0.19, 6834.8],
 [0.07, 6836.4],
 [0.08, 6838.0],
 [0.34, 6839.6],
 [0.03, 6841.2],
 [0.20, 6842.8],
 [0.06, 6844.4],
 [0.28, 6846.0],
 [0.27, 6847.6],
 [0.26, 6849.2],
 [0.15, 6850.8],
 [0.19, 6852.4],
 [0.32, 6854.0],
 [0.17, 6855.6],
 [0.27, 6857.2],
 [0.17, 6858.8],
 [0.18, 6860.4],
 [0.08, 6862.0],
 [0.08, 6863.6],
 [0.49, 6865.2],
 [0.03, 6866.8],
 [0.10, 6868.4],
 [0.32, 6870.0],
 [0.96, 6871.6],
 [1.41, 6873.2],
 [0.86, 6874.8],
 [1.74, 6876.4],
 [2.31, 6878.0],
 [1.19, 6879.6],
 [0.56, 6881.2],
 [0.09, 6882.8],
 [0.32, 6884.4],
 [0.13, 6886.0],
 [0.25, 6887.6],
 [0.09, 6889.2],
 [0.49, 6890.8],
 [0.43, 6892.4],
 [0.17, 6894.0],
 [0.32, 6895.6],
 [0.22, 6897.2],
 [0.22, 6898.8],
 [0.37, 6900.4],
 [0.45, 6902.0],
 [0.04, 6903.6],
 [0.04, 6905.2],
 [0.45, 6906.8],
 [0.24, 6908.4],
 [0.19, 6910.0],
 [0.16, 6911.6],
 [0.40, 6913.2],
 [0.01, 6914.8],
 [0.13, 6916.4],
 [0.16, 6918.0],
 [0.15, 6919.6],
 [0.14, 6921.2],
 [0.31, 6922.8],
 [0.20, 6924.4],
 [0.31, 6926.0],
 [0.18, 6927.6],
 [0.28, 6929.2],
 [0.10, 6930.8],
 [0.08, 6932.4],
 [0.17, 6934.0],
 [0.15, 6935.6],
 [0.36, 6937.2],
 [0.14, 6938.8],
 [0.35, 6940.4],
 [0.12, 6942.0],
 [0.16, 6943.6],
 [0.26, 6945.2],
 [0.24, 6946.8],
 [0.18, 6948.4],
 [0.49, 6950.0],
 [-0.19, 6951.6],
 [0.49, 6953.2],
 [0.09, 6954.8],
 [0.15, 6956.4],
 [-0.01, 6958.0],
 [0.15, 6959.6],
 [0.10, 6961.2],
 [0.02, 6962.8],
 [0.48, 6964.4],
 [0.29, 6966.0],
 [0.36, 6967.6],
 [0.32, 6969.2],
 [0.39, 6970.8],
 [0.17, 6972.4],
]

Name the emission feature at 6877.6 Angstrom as [O II]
